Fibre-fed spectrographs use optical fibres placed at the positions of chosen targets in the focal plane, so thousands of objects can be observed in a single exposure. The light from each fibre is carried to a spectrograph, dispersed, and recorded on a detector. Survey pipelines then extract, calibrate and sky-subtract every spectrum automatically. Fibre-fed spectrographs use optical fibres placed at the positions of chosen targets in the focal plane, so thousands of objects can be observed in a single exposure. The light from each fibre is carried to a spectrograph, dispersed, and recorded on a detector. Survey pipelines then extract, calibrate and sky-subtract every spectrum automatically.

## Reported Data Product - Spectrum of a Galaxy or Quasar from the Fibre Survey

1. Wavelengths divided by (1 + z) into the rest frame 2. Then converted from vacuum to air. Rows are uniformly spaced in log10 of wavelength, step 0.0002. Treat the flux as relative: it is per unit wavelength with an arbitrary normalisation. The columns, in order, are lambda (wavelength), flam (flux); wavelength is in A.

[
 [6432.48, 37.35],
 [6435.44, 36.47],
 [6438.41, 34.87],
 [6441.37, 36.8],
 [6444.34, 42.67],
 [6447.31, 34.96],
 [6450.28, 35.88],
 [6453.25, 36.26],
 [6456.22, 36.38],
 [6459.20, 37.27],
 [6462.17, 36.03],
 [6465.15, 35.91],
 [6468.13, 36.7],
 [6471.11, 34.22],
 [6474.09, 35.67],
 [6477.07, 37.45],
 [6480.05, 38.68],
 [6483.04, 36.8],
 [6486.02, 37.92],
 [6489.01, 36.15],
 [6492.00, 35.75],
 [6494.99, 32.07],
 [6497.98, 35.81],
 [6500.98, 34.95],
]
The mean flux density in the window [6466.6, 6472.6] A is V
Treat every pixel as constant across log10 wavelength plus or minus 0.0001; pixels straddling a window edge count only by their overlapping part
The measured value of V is 35.5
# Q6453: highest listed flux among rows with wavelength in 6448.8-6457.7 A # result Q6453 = 36.38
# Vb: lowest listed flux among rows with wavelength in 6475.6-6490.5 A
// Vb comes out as 36.15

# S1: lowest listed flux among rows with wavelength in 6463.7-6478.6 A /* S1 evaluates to 34.22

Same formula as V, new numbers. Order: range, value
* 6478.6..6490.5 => 37.4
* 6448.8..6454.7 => 36.1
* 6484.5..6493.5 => 36.6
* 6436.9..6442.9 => 35.9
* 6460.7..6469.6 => 36.2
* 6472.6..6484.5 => 37.2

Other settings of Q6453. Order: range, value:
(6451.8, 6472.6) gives 37.27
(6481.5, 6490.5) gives 37.92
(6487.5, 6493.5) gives 36.15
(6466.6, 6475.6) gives 36.7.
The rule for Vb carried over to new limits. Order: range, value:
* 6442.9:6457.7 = 34.96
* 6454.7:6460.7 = 36.38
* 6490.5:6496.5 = 32.07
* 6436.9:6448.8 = 34.87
